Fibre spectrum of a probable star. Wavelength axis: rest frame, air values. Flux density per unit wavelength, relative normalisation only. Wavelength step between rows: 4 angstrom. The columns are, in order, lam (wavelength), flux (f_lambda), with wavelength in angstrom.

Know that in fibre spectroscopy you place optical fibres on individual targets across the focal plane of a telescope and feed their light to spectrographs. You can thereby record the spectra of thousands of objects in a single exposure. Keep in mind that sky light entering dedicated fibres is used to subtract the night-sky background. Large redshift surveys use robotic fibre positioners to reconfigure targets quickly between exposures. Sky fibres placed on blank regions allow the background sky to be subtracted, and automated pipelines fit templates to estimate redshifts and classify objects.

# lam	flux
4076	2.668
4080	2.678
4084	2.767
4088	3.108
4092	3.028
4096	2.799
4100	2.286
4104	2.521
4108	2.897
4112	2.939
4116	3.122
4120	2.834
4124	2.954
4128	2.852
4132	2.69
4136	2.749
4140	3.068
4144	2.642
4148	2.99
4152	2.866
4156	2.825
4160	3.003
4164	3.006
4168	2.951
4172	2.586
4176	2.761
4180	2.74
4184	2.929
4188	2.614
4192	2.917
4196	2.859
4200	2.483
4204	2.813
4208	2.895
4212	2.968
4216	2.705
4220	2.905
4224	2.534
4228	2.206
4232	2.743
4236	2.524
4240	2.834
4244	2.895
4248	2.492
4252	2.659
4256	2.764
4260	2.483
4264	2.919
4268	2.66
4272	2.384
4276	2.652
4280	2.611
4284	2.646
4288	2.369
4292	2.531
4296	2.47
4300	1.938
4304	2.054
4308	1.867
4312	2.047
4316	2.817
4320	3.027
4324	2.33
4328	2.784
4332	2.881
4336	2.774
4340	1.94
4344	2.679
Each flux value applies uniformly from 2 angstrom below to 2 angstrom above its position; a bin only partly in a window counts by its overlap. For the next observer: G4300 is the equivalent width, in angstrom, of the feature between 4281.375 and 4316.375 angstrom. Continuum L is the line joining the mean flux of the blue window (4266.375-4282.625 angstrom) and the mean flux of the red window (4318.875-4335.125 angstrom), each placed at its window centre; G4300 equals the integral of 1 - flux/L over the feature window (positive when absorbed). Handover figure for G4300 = 4.8 angstrom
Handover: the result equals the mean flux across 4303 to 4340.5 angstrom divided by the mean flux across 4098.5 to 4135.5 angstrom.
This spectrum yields 0.89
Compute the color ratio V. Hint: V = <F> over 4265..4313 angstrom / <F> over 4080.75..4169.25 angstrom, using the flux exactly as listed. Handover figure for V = 0.8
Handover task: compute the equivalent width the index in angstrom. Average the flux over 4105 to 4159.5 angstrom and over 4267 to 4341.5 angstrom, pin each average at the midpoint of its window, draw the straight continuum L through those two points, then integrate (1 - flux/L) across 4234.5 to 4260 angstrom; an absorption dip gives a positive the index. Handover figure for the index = -0.8 angstrom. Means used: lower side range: 2.88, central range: 2.68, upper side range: 2.46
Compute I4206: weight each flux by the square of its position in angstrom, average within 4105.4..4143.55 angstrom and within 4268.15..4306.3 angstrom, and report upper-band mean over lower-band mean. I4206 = 0.90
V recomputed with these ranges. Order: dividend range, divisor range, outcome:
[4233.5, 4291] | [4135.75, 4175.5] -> 0.92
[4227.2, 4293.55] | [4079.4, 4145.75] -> 0.93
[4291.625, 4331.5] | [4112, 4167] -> 0.83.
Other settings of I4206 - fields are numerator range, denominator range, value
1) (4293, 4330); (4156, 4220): 0.89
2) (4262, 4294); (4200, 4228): 0.98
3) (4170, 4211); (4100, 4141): 1.01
